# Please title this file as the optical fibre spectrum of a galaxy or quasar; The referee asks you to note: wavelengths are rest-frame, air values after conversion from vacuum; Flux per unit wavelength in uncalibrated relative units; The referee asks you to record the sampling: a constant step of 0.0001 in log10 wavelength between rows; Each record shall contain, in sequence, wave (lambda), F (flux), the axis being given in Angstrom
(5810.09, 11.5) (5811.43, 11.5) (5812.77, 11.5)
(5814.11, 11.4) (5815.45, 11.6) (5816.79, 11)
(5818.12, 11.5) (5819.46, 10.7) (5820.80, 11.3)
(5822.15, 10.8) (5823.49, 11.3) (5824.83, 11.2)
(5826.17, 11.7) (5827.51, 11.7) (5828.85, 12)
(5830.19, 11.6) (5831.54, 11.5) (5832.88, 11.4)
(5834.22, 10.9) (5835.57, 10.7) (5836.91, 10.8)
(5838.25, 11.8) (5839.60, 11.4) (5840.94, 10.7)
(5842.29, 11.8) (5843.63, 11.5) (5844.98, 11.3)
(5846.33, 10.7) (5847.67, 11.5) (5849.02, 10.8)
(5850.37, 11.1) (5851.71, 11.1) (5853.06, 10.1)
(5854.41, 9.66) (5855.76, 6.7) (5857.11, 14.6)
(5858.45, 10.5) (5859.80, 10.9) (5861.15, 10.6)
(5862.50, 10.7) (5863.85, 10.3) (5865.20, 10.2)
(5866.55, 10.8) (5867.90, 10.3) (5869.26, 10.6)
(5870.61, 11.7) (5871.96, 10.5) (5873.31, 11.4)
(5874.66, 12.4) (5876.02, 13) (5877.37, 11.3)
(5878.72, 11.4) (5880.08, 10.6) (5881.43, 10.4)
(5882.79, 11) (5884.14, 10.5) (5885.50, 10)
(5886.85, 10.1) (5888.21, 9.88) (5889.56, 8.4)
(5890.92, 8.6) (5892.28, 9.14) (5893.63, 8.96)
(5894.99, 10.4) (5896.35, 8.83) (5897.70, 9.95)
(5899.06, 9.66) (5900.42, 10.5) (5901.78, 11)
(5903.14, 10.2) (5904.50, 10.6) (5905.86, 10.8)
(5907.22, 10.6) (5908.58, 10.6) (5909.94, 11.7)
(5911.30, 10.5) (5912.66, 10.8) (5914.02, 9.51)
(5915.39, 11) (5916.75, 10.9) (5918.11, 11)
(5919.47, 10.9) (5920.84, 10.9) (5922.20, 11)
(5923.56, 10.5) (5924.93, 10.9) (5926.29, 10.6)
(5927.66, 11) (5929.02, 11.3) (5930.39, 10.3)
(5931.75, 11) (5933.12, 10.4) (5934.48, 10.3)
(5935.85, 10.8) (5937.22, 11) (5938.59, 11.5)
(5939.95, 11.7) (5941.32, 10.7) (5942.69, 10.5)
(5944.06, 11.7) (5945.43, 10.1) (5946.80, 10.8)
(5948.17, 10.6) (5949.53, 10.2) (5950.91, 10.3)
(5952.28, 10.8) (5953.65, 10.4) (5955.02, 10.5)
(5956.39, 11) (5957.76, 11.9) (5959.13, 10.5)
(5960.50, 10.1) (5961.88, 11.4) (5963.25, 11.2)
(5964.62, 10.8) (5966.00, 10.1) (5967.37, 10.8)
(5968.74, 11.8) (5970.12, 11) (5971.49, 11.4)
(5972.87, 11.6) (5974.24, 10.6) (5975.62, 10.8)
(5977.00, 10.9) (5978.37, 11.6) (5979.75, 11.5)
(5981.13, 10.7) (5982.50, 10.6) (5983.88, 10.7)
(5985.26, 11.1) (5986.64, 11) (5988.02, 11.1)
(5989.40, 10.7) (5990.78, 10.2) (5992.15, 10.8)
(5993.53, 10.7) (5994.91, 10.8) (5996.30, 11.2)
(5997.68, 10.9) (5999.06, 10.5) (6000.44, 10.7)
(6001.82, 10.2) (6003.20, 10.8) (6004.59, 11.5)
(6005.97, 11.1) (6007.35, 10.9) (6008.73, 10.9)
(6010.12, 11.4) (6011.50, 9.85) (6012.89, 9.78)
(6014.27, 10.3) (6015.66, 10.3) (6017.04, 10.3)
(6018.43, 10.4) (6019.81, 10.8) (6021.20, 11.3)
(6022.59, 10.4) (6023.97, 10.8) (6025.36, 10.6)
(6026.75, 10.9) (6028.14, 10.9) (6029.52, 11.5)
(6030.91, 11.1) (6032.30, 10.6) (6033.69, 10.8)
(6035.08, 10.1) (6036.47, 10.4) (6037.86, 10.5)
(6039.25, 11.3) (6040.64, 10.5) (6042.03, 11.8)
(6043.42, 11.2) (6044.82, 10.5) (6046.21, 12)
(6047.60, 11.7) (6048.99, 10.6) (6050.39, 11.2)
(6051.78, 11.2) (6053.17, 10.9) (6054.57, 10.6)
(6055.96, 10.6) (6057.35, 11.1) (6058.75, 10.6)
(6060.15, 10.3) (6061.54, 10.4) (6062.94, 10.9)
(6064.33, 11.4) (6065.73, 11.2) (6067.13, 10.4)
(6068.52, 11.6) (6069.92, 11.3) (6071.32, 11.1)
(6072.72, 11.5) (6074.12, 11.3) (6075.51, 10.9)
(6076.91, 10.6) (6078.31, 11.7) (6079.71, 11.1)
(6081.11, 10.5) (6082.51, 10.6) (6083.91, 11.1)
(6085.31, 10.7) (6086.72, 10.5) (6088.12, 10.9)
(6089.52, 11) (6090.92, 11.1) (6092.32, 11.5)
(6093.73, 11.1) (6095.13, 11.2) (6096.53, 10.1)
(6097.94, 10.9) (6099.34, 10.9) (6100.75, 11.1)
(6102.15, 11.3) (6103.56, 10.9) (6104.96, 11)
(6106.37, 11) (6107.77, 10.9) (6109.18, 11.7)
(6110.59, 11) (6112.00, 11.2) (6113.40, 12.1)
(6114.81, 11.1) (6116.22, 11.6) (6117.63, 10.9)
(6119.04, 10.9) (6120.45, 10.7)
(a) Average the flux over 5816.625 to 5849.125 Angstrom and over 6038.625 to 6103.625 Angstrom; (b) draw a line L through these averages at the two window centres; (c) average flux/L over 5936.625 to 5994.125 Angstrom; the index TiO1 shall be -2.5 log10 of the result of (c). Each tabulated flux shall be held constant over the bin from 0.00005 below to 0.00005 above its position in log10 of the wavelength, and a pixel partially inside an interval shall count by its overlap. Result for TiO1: 0.02 mag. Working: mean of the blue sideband 11.3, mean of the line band 10.9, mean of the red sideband 11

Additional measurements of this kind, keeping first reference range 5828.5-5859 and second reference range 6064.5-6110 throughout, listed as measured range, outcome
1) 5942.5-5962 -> 0.03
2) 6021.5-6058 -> 0.01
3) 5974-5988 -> 0.01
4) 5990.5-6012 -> 0.02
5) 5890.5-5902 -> 0.15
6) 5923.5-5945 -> 0.01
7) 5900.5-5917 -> 0.04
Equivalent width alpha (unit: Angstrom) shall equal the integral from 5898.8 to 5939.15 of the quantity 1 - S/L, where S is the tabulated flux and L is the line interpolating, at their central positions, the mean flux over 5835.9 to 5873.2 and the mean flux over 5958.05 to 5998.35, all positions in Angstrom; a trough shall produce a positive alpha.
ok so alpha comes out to 0.57 Angstrom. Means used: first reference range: 10.8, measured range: 10.7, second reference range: 10.9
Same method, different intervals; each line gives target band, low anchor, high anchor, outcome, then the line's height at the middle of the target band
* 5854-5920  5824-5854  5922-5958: 3.09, 11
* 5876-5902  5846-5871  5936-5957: 1.49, 10.7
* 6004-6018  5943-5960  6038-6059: 0.39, 10.9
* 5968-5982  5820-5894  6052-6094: -0.36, 10.9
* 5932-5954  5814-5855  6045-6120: 0.73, 11.1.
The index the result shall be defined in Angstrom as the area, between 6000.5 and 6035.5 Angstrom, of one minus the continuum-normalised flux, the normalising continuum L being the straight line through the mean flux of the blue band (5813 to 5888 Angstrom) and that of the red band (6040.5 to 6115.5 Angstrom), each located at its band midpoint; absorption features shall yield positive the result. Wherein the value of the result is 1.0 Angstrom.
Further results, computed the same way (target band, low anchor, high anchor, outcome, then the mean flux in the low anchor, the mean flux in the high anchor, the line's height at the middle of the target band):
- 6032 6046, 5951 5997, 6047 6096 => 0.2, 10.9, 11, 11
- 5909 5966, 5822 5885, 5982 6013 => 0.5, 11.1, 10.8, 10.9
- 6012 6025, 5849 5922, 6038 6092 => 0.5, 10.5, 11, 10.9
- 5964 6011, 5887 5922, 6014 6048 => -1.3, 10.2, 10.8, 10.6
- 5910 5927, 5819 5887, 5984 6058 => 0.3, 11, 10.8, 10.9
